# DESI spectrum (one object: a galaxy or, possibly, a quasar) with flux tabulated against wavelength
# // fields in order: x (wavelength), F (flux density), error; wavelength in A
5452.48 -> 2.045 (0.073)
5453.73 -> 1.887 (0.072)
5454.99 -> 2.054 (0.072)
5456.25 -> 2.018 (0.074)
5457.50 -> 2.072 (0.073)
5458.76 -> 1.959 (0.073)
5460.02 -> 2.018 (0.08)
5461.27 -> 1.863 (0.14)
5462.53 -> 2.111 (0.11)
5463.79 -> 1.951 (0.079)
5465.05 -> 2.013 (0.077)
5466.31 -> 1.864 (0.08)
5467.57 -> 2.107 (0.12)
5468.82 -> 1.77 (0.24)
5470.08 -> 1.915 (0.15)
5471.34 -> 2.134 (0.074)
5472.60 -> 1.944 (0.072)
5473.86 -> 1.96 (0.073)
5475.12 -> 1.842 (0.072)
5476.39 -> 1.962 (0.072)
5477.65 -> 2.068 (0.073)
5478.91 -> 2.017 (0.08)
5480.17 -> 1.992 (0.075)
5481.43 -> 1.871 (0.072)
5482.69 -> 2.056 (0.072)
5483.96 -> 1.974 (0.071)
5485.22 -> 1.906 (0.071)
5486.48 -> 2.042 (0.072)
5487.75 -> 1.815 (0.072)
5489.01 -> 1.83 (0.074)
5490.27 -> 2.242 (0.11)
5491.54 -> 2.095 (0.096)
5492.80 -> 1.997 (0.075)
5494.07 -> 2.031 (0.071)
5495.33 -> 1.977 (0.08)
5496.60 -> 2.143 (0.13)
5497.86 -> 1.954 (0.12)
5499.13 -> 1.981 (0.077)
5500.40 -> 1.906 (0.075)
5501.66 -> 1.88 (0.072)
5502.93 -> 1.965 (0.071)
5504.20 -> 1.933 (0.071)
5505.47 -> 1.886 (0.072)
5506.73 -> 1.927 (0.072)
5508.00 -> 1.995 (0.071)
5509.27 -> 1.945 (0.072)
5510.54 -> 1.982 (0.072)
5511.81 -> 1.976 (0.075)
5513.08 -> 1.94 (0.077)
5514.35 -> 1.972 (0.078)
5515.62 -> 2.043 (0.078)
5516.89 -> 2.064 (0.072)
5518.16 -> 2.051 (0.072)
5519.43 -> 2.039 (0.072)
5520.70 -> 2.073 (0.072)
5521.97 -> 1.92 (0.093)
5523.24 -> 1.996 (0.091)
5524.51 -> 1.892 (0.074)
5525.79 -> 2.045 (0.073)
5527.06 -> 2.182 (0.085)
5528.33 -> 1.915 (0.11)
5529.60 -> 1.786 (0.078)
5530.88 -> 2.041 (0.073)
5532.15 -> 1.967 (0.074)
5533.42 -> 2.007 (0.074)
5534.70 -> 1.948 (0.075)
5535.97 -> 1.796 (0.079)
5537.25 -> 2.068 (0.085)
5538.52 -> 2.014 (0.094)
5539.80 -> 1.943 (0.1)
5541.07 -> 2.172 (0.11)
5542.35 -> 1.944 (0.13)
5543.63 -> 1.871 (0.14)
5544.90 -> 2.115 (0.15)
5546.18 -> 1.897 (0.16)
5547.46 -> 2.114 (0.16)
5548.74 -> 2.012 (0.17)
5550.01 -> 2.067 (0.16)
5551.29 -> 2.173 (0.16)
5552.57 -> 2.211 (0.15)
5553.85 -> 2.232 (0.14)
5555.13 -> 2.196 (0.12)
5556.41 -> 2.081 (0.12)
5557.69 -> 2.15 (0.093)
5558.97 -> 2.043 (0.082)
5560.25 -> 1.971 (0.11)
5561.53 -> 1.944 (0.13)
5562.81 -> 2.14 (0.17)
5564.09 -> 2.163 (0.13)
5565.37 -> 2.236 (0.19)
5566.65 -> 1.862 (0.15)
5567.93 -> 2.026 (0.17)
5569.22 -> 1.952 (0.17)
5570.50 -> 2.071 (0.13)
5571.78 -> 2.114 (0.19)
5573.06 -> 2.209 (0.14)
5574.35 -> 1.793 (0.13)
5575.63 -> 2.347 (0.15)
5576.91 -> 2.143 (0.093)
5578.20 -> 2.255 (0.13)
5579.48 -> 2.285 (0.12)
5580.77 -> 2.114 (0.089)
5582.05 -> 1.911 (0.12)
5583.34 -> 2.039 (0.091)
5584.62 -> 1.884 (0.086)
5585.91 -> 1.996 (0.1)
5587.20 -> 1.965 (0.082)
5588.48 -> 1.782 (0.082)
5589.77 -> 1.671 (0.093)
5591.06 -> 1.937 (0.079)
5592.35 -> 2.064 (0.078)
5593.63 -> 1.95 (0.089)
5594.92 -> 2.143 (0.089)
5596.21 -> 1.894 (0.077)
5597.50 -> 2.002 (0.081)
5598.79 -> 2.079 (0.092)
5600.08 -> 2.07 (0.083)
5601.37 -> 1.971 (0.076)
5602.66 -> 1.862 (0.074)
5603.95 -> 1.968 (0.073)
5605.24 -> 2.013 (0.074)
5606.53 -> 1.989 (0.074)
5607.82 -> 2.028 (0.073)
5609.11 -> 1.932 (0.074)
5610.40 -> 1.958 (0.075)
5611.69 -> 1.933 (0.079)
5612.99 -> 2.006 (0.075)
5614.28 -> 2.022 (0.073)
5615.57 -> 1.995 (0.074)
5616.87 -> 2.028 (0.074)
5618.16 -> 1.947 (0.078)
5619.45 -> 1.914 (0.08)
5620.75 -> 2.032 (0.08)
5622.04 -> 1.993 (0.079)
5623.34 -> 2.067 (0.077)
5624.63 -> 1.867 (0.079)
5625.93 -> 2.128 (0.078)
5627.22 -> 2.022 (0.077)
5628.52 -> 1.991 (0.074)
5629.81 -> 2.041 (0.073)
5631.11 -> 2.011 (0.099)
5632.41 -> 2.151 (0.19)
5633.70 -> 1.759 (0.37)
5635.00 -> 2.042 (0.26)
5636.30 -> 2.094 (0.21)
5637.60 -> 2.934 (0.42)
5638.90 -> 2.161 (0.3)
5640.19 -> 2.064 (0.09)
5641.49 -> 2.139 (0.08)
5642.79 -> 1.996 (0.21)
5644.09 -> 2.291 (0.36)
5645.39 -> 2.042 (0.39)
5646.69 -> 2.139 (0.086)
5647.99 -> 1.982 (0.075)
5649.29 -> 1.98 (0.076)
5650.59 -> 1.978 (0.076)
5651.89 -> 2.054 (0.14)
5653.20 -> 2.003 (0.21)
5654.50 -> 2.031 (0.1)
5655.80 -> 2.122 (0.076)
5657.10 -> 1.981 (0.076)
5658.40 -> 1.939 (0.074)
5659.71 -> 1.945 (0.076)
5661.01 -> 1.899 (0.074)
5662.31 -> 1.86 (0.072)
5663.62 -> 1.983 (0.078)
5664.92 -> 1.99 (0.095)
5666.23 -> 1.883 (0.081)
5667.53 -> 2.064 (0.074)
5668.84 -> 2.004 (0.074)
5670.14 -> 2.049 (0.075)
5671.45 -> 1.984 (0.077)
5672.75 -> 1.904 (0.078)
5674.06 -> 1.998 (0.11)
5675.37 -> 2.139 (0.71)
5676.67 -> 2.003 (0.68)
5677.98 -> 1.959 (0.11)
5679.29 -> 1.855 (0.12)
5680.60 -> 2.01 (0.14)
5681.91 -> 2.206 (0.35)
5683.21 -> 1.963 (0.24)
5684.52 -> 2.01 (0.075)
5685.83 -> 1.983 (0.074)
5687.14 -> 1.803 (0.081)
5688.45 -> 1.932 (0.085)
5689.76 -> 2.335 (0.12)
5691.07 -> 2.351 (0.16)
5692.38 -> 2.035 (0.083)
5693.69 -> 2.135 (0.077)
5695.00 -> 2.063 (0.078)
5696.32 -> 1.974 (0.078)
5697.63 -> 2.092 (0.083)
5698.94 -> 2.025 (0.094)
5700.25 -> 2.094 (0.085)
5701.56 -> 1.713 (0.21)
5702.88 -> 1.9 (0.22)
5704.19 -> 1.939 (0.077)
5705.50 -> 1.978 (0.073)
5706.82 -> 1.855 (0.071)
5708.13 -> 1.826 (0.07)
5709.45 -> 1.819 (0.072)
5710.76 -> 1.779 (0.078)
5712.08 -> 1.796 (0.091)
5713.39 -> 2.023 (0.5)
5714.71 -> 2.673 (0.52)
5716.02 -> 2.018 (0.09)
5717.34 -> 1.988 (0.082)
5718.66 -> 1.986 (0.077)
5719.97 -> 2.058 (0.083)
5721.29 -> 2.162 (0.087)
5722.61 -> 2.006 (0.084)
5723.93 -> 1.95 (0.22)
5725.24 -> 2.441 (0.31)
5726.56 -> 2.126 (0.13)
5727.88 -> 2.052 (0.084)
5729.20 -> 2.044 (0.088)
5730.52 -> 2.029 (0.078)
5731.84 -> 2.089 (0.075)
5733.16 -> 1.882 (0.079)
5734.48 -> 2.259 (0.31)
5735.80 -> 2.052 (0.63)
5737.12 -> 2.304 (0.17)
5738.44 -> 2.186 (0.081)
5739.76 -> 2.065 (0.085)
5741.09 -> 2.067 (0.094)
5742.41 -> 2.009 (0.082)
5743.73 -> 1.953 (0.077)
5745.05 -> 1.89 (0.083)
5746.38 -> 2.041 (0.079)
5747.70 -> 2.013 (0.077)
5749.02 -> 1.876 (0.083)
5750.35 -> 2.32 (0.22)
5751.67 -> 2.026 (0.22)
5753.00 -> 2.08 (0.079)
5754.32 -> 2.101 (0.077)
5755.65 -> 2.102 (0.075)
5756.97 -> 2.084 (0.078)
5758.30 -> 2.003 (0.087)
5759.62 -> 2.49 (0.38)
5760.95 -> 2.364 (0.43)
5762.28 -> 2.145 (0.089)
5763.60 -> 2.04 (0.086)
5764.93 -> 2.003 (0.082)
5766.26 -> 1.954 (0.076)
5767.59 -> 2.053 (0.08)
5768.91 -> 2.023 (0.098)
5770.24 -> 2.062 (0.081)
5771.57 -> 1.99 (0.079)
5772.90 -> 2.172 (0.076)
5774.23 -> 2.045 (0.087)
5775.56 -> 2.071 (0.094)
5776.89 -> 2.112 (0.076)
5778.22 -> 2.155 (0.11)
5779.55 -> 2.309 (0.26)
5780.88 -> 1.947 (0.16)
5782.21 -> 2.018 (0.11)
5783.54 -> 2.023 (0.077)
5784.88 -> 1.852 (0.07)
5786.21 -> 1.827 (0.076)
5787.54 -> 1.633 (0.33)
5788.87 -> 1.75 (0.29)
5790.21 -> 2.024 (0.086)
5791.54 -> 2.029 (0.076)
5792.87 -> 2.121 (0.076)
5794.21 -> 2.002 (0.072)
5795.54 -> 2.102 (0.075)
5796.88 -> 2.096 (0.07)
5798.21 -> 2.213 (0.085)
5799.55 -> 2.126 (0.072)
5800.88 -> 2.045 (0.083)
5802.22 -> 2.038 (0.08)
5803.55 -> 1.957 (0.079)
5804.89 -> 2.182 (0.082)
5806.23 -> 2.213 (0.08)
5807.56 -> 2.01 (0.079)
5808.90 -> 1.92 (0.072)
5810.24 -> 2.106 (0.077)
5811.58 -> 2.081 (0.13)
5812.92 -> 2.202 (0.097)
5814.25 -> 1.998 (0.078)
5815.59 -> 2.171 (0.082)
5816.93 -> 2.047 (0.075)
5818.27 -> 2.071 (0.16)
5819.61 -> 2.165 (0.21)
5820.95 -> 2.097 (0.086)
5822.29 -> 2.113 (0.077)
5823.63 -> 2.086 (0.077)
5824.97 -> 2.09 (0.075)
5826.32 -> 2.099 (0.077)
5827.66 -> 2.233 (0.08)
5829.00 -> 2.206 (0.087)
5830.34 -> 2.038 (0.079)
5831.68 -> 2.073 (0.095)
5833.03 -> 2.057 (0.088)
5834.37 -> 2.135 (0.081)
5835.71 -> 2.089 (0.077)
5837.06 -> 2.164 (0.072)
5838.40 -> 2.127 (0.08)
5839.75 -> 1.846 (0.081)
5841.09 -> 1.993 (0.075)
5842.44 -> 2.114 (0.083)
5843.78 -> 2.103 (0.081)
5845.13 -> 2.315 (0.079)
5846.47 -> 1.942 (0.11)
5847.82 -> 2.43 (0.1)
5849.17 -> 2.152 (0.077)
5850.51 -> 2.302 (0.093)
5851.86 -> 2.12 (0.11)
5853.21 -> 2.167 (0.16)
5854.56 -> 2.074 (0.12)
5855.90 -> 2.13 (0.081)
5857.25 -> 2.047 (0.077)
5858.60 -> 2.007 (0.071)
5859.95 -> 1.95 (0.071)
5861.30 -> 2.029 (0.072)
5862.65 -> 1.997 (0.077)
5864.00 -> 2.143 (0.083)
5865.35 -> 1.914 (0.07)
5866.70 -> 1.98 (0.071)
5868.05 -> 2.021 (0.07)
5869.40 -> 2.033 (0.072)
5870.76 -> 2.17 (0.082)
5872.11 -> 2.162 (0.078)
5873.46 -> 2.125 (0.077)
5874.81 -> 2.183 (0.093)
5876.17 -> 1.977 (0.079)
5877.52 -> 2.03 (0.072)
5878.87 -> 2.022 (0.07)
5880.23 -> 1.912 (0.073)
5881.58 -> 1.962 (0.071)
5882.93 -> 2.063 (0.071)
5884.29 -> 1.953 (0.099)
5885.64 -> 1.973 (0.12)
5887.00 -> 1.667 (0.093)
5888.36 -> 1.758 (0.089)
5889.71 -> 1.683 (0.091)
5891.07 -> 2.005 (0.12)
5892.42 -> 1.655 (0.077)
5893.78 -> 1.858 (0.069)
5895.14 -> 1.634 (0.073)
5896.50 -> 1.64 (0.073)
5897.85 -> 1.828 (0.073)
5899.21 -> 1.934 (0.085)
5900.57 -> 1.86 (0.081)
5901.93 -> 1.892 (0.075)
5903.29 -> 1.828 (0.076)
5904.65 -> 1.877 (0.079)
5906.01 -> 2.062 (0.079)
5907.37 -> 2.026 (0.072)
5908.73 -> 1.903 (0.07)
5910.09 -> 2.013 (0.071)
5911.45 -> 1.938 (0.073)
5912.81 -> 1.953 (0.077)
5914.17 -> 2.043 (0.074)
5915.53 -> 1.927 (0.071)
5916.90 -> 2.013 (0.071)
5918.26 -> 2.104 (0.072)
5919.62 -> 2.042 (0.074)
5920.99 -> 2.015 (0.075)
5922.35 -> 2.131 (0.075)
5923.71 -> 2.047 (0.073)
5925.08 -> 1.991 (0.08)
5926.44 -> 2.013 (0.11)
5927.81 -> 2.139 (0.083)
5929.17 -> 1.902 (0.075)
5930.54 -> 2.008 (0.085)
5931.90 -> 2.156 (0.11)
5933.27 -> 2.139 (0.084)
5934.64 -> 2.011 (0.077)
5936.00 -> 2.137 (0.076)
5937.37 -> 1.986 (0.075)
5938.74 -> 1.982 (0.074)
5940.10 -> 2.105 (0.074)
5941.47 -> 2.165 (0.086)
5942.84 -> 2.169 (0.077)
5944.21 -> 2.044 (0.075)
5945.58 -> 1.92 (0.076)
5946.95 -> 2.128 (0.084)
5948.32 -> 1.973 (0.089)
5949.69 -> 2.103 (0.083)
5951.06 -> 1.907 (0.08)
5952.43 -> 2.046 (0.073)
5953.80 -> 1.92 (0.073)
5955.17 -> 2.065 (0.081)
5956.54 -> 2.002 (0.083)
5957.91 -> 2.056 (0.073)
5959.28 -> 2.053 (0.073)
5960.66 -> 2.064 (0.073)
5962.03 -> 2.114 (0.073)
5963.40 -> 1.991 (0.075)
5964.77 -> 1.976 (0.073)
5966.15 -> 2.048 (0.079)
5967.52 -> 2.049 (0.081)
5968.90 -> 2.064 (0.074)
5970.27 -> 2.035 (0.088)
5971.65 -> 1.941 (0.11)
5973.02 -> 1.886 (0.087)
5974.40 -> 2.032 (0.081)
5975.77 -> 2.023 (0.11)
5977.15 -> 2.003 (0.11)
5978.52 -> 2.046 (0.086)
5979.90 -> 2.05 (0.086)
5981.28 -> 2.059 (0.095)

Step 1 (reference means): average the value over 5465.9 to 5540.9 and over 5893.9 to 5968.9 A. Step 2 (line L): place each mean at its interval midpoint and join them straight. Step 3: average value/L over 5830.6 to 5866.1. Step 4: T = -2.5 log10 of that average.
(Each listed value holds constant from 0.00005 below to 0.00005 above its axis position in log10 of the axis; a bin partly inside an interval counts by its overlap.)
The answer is -0.05 mag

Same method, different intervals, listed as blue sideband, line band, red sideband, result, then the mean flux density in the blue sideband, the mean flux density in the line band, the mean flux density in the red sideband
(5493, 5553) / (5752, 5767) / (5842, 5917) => -0.068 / 1.99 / 2.12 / 1.99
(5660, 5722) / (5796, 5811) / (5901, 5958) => -0.038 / 2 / 2.08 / 2.02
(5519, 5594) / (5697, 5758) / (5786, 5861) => 0.013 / 2.03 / 2.04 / 2.08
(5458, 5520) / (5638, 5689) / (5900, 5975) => -0.011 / 1.98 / 2.01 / 2.02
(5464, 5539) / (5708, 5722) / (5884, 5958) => -0.024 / 1.98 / 2.02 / 1.97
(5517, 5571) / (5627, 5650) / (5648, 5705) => -0.048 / 2.03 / 2.1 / 2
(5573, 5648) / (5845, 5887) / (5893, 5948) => -0.036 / 2.03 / 2.06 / 1.99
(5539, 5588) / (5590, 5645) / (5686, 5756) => 0.014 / 2.07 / 2.03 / 2.04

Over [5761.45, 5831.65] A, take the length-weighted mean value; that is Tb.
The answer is 2.06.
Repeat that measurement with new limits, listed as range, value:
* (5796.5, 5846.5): 2.1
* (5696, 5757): 2.04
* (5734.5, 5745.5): 2.08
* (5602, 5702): 2.03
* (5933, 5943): 2.08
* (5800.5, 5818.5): 2.07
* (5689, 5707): 2.04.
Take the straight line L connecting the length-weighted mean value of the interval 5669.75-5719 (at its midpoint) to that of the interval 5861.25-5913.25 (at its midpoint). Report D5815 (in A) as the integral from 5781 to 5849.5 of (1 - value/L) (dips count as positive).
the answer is -3.65 A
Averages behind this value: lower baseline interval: 2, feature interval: 2.07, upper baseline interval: 1.94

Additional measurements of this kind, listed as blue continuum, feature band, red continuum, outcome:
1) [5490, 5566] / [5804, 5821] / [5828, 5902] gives -0.7 A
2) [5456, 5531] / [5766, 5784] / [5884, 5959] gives -0.9 A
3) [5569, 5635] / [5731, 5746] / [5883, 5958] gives -0.6 A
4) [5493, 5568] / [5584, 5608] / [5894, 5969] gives 0.6 A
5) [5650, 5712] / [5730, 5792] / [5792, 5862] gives -0.2 A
